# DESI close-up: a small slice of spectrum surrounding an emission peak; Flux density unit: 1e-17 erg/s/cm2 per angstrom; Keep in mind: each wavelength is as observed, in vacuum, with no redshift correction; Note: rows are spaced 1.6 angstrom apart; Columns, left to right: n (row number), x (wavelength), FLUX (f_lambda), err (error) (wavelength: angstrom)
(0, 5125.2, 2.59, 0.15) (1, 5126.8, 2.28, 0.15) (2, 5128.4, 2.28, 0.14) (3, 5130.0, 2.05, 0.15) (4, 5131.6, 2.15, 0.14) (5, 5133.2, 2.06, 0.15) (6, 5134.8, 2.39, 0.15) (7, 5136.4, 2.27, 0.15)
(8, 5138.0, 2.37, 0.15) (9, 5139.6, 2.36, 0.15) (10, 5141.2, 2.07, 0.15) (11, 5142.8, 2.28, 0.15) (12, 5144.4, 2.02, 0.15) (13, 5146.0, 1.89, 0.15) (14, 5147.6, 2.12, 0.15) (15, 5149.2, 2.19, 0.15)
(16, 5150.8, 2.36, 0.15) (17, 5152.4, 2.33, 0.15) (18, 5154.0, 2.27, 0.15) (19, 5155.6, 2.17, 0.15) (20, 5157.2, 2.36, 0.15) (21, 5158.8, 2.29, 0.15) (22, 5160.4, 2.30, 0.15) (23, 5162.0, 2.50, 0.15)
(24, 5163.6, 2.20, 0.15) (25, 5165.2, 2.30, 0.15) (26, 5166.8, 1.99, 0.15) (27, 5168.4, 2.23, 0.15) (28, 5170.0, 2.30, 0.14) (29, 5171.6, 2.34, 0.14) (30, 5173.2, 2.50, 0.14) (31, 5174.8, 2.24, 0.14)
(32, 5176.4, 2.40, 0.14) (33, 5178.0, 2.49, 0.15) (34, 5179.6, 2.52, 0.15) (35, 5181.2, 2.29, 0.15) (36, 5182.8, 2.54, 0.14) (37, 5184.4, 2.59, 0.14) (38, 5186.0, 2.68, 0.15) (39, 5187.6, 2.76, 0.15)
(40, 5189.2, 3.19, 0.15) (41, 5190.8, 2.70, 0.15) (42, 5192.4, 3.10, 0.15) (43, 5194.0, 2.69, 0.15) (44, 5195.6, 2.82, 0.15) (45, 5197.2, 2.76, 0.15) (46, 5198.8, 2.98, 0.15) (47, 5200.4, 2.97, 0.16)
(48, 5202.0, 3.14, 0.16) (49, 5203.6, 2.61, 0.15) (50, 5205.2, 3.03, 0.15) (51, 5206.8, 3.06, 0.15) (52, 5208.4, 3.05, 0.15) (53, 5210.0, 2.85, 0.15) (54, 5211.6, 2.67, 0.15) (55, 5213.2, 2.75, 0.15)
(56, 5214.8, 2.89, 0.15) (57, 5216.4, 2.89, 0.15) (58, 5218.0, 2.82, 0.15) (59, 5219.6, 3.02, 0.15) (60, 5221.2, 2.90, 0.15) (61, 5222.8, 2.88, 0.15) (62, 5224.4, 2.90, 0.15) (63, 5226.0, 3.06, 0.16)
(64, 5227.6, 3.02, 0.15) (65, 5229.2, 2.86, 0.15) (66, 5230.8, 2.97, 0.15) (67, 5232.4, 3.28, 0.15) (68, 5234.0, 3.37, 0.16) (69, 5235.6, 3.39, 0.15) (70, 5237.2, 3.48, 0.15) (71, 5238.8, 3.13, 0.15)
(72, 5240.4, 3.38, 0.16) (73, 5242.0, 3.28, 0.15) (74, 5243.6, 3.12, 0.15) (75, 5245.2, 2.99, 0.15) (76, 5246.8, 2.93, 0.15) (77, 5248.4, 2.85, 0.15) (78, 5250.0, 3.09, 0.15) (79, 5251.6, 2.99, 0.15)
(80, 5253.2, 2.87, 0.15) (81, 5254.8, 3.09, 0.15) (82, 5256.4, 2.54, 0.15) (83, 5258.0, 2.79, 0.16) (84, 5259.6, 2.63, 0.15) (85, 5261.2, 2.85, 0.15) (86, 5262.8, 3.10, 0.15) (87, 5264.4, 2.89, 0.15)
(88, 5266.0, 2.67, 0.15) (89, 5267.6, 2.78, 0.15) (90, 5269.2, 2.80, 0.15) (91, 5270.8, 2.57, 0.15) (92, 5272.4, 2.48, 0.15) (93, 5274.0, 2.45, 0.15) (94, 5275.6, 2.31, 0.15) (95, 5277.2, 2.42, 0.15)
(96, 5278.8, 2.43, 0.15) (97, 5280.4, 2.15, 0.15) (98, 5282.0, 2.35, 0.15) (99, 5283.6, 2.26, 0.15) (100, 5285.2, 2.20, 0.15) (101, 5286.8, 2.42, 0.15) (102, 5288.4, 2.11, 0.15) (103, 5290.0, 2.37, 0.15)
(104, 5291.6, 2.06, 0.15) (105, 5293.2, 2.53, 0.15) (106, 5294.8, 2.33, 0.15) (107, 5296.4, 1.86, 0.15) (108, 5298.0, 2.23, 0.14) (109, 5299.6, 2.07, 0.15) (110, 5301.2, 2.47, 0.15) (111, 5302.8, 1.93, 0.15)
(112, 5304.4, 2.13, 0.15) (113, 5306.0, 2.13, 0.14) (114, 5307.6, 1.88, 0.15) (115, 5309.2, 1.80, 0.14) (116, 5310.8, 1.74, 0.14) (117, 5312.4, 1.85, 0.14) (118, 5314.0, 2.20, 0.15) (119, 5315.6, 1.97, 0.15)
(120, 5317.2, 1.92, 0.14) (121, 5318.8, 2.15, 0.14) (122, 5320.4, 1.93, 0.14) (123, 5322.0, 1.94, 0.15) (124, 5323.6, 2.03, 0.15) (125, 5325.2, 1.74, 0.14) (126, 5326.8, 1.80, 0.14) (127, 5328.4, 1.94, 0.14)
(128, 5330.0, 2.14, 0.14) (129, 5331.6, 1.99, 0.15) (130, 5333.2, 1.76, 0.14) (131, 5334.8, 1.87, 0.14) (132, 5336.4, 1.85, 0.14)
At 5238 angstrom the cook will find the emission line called C III] 1909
